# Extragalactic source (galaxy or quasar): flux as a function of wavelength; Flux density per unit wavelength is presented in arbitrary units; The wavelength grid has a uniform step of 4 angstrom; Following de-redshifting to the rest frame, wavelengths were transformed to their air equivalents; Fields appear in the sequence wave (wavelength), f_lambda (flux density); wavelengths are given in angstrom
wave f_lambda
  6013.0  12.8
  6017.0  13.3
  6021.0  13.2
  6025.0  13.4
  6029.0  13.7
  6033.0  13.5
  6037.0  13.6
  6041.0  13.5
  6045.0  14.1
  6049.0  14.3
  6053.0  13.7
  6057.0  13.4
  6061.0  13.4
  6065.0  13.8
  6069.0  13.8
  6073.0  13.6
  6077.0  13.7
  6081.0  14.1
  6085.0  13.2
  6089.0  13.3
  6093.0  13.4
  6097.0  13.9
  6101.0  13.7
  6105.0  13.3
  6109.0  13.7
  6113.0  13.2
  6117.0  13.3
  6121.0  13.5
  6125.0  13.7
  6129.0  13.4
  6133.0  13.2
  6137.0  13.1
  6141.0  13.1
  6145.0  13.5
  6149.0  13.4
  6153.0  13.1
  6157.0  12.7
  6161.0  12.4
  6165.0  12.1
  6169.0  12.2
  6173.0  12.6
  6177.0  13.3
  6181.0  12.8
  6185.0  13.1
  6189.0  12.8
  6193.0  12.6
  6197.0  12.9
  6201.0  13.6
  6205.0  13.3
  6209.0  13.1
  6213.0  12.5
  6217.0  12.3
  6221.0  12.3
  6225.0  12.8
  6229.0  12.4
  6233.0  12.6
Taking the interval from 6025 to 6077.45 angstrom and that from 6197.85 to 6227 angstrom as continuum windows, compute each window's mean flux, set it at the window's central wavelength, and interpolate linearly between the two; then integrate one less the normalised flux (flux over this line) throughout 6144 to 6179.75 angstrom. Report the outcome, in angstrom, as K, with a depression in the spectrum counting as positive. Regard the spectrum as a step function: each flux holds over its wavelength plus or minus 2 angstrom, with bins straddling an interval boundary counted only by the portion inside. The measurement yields 0.9 angstrom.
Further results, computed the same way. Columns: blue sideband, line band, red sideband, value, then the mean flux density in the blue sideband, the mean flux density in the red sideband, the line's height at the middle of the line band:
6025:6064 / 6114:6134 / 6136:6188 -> -0.44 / 13.7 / 12.9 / 13.1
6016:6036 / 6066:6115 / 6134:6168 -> -1.54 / 13.4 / 12.9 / 13.2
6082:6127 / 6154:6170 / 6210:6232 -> 0.73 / 13.5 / 12.5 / 13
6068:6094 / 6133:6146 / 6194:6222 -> 0.05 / 13.6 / 12.9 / 13.3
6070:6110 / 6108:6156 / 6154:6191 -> -0.74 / 13.6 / 12.7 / 13.1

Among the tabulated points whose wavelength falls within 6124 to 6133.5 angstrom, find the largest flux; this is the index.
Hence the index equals 13.7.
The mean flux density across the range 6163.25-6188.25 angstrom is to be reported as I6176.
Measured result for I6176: 12.7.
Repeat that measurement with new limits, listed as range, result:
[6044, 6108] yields 13.7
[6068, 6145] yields 13.5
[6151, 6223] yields 12.8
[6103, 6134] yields 13.4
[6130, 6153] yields 13.3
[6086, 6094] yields 13.3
